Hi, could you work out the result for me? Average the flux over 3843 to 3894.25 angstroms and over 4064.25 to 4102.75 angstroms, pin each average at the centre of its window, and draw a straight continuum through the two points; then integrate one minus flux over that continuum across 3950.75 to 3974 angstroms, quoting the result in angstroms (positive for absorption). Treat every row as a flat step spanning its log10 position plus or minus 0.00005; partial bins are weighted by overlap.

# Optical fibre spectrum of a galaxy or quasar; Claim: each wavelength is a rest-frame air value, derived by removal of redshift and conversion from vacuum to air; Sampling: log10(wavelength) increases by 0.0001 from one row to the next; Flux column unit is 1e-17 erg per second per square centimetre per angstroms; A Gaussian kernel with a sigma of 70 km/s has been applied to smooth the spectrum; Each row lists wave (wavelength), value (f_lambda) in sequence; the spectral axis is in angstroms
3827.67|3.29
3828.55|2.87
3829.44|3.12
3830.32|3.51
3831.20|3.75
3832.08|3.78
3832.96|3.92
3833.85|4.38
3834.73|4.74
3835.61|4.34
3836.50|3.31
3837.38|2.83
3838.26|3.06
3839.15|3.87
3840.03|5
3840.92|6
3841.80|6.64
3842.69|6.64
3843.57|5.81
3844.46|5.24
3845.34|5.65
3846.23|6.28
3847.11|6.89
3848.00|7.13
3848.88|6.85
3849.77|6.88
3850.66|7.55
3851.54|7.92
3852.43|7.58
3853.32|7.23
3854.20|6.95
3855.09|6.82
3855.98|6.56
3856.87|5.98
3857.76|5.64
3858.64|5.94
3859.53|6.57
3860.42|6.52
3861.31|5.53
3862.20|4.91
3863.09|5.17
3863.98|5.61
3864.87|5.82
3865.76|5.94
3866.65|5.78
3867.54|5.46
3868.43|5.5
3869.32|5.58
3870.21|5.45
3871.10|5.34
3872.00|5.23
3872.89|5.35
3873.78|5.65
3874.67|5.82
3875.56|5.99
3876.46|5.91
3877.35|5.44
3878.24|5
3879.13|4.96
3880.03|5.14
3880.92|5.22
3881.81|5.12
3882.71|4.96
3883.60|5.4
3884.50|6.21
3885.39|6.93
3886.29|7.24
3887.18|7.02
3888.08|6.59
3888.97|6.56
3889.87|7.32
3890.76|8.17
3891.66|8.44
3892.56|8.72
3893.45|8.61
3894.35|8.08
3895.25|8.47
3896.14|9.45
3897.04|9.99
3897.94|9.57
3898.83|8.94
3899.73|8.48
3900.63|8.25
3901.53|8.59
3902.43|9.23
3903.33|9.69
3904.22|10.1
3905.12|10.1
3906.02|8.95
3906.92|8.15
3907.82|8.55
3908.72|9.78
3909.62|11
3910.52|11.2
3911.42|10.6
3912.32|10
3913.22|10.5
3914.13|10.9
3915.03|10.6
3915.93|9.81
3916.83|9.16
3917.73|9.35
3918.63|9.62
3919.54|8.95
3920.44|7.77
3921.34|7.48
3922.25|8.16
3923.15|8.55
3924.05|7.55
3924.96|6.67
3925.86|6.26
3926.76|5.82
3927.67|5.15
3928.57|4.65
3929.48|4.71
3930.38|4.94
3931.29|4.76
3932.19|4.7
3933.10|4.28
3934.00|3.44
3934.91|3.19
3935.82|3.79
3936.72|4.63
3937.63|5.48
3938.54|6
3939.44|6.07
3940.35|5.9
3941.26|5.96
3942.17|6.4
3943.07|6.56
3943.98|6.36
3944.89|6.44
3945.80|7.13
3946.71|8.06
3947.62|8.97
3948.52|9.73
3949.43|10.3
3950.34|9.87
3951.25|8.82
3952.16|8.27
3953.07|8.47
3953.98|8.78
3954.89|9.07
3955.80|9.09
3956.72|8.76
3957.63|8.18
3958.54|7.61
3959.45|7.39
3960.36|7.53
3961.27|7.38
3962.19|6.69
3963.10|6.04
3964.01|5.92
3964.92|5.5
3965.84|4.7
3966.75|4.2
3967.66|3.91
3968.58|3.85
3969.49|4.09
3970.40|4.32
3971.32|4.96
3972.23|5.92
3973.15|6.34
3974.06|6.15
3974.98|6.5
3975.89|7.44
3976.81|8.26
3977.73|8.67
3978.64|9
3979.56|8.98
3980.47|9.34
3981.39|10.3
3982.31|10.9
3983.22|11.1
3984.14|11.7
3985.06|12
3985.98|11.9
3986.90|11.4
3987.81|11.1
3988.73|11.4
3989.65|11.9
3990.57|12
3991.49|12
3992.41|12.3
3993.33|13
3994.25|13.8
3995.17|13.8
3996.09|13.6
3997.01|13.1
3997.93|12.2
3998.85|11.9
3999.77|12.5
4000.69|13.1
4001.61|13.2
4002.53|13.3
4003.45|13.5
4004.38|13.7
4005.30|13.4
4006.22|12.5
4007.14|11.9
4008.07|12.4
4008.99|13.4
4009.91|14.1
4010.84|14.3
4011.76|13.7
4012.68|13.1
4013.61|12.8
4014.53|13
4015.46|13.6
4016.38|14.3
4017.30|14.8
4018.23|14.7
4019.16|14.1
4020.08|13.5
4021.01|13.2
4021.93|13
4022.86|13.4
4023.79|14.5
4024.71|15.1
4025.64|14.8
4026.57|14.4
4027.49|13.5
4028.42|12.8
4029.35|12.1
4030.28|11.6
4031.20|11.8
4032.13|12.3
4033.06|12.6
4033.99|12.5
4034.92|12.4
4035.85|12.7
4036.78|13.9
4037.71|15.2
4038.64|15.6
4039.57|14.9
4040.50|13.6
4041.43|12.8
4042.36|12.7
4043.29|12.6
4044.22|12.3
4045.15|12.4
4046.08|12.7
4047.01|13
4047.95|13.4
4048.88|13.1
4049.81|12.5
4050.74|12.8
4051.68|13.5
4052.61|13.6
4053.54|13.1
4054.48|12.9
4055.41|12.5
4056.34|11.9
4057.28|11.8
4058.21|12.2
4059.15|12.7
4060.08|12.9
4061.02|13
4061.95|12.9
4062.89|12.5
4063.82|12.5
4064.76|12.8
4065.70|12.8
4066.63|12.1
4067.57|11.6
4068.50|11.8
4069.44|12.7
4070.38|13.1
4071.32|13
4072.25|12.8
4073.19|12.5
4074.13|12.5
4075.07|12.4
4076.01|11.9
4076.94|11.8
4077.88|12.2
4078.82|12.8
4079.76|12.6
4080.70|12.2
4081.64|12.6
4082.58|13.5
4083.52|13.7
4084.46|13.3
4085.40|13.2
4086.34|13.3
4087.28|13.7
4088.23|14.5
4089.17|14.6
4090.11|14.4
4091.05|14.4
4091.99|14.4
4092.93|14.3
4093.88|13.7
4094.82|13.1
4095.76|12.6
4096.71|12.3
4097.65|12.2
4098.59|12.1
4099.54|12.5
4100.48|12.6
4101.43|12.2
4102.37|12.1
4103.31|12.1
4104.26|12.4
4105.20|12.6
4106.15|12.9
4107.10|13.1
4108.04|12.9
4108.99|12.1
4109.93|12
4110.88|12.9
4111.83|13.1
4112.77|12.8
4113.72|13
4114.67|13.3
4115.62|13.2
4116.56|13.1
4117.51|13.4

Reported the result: 6.3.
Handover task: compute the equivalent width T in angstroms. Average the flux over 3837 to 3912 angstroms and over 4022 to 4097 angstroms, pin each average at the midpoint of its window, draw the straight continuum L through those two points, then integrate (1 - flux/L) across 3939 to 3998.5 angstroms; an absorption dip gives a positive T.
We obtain 8.9 angstroms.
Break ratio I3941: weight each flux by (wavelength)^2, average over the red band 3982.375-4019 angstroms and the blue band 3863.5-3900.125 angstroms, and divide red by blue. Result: 2.1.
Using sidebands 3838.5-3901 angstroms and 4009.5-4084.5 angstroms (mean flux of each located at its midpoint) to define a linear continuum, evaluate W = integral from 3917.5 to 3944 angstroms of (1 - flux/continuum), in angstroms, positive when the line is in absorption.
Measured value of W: 8.0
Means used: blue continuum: 6.48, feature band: 6.07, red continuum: 13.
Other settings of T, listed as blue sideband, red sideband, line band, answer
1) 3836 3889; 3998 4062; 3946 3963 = 2.5 angstroms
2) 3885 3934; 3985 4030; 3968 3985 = 5.7 angstroms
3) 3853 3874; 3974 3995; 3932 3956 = 5.8 angstroms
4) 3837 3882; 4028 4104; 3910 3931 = -0.8 angstroms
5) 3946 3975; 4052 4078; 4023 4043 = -4.7 angstroms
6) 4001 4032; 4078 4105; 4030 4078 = 1.8 angstroms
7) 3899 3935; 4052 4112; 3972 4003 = -2.5 angstroms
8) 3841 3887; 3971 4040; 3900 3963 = 7.8 angstroms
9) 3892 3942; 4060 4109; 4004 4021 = -4.5 angstroms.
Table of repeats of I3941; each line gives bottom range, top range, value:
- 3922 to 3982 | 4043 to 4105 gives 2.04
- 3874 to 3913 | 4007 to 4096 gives 1.81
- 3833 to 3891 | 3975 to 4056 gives 2.35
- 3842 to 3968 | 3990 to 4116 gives 1.98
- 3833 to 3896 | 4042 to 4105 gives 2.36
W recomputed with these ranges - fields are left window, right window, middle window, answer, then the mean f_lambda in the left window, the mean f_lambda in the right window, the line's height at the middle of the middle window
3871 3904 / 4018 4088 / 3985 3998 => -1.9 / 7.1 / 13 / 10.8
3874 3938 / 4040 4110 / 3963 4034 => -4.8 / 7.44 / 12.8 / 10.4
